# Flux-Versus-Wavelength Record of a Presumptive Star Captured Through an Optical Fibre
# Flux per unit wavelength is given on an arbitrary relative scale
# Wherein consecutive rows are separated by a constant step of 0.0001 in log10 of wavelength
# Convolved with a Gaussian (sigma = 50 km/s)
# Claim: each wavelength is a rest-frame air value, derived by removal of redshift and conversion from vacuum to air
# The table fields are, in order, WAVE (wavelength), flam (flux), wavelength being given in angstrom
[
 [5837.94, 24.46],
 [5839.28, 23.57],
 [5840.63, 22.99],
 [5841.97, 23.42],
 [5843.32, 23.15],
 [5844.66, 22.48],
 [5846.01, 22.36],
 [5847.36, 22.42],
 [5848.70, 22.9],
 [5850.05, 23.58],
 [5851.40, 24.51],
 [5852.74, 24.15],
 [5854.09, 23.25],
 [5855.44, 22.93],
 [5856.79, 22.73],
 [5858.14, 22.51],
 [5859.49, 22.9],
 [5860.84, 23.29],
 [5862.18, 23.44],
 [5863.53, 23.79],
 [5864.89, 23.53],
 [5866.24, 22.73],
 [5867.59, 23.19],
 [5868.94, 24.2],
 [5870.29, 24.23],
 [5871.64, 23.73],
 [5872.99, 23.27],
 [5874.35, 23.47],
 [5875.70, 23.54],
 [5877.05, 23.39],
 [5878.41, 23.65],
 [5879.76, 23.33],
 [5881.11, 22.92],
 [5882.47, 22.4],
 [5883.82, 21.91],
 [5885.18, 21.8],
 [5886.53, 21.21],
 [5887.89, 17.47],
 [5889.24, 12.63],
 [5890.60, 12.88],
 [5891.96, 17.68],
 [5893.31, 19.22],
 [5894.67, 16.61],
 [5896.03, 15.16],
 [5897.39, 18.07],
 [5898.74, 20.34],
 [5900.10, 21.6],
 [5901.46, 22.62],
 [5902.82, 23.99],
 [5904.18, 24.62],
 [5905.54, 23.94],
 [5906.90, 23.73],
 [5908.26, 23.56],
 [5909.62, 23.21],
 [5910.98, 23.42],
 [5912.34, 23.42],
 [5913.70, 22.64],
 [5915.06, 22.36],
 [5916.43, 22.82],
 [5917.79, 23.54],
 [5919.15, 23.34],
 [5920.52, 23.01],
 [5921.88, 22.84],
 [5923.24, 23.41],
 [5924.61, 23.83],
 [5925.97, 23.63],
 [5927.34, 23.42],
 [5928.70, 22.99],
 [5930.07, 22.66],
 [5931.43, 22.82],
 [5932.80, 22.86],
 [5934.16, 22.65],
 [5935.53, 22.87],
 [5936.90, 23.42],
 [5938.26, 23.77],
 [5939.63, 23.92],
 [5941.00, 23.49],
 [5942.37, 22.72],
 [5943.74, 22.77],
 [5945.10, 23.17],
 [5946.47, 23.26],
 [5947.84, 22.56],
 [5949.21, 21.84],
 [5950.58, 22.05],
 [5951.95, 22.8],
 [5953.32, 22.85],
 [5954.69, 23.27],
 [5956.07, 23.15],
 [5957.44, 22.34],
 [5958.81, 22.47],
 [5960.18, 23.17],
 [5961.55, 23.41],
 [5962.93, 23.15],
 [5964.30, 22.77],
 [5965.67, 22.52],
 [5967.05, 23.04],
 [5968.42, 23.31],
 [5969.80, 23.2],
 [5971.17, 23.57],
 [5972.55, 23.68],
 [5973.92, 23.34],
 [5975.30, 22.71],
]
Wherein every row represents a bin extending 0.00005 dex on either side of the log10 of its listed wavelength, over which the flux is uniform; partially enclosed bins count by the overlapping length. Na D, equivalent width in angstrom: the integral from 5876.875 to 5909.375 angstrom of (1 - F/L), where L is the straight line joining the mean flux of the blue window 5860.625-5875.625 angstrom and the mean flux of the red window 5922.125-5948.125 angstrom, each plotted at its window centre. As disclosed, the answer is 3.9 angstrom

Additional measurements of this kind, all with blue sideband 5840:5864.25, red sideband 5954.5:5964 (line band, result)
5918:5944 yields -0.2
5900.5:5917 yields -0.2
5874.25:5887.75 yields 0.3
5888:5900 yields 3.2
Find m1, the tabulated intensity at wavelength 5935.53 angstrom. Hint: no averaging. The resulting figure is 22.87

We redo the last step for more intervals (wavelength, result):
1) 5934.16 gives 22.65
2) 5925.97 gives 23.63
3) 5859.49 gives 22.9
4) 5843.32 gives 23.15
